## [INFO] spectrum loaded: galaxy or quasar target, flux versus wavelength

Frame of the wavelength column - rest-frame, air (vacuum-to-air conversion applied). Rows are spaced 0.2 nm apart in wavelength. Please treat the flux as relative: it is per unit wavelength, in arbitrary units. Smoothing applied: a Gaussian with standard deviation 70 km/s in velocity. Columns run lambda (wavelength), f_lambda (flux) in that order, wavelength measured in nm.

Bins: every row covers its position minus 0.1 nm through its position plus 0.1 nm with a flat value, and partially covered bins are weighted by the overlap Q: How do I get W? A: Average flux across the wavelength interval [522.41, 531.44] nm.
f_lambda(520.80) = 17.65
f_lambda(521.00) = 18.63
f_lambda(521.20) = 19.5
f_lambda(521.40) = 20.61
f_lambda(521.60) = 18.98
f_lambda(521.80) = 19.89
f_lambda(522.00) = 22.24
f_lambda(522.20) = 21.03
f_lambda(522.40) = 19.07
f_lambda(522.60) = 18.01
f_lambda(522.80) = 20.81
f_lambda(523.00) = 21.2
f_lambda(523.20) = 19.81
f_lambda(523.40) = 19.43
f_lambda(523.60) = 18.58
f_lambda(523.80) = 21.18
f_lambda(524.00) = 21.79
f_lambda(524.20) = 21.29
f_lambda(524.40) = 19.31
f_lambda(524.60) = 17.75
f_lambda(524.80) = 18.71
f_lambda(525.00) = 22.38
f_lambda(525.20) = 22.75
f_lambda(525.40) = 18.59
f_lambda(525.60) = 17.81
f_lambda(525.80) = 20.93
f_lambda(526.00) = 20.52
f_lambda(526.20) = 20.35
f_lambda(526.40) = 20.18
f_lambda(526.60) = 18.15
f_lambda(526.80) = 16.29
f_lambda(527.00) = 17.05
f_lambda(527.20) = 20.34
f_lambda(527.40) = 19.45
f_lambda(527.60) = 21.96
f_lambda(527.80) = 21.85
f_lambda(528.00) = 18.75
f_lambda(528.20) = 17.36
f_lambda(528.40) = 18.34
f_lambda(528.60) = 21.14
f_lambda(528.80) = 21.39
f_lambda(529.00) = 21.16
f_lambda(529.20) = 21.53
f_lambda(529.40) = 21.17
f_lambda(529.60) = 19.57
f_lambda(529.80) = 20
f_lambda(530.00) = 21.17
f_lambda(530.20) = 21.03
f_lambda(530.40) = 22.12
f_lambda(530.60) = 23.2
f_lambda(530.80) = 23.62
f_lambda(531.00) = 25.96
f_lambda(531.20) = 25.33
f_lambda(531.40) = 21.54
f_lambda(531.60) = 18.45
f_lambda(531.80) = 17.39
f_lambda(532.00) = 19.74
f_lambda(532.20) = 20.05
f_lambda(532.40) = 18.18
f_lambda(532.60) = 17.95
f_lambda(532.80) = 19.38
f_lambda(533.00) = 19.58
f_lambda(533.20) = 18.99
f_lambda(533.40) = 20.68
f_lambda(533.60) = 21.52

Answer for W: 20.4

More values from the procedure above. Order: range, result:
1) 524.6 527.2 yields 19.4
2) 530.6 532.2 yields 21.7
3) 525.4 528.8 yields 19.4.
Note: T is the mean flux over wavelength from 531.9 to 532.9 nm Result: 19.1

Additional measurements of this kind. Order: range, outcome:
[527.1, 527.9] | 20.9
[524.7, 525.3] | 21.3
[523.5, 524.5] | 20.4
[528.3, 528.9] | 20.3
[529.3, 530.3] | 20.6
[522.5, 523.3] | 20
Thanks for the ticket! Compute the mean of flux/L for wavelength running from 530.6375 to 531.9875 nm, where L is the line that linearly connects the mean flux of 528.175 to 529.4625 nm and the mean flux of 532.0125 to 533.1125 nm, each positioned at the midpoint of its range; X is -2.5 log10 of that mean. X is -0.126 mag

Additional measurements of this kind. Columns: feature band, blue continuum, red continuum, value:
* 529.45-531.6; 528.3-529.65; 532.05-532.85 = -0.118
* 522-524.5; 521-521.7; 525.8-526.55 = -0.020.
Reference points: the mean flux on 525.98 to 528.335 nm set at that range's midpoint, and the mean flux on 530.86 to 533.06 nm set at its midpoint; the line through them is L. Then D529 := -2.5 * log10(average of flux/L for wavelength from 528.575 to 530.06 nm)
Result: -0.058 mag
